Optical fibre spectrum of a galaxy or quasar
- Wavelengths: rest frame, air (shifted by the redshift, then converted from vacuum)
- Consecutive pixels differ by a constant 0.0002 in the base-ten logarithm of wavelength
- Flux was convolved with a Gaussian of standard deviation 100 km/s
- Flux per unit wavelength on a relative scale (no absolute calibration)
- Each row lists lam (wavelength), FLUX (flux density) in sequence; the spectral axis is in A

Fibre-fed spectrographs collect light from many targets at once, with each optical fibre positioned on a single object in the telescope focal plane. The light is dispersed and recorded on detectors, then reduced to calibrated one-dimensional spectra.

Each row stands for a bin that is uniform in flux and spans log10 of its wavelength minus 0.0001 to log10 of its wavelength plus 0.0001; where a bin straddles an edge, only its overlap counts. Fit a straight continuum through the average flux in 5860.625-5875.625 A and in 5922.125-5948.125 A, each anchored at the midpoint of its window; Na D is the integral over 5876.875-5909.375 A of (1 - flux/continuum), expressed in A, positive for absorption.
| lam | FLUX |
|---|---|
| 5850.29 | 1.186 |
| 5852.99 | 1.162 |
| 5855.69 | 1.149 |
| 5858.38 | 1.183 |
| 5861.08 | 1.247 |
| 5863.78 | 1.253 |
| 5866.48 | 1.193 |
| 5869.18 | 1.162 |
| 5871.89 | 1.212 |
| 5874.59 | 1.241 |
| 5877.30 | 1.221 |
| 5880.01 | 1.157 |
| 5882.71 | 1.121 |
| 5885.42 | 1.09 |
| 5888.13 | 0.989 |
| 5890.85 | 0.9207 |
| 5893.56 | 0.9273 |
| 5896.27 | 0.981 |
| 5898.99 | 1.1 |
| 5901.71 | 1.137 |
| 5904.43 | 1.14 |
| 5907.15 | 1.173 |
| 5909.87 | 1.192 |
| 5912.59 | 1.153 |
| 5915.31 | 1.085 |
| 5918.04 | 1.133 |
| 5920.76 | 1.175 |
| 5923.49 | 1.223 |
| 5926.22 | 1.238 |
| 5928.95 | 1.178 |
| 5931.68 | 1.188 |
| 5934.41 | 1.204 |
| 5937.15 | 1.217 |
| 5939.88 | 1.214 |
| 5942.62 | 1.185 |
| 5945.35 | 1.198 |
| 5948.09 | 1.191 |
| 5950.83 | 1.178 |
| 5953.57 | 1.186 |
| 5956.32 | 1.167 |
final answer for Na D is 3.6 A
